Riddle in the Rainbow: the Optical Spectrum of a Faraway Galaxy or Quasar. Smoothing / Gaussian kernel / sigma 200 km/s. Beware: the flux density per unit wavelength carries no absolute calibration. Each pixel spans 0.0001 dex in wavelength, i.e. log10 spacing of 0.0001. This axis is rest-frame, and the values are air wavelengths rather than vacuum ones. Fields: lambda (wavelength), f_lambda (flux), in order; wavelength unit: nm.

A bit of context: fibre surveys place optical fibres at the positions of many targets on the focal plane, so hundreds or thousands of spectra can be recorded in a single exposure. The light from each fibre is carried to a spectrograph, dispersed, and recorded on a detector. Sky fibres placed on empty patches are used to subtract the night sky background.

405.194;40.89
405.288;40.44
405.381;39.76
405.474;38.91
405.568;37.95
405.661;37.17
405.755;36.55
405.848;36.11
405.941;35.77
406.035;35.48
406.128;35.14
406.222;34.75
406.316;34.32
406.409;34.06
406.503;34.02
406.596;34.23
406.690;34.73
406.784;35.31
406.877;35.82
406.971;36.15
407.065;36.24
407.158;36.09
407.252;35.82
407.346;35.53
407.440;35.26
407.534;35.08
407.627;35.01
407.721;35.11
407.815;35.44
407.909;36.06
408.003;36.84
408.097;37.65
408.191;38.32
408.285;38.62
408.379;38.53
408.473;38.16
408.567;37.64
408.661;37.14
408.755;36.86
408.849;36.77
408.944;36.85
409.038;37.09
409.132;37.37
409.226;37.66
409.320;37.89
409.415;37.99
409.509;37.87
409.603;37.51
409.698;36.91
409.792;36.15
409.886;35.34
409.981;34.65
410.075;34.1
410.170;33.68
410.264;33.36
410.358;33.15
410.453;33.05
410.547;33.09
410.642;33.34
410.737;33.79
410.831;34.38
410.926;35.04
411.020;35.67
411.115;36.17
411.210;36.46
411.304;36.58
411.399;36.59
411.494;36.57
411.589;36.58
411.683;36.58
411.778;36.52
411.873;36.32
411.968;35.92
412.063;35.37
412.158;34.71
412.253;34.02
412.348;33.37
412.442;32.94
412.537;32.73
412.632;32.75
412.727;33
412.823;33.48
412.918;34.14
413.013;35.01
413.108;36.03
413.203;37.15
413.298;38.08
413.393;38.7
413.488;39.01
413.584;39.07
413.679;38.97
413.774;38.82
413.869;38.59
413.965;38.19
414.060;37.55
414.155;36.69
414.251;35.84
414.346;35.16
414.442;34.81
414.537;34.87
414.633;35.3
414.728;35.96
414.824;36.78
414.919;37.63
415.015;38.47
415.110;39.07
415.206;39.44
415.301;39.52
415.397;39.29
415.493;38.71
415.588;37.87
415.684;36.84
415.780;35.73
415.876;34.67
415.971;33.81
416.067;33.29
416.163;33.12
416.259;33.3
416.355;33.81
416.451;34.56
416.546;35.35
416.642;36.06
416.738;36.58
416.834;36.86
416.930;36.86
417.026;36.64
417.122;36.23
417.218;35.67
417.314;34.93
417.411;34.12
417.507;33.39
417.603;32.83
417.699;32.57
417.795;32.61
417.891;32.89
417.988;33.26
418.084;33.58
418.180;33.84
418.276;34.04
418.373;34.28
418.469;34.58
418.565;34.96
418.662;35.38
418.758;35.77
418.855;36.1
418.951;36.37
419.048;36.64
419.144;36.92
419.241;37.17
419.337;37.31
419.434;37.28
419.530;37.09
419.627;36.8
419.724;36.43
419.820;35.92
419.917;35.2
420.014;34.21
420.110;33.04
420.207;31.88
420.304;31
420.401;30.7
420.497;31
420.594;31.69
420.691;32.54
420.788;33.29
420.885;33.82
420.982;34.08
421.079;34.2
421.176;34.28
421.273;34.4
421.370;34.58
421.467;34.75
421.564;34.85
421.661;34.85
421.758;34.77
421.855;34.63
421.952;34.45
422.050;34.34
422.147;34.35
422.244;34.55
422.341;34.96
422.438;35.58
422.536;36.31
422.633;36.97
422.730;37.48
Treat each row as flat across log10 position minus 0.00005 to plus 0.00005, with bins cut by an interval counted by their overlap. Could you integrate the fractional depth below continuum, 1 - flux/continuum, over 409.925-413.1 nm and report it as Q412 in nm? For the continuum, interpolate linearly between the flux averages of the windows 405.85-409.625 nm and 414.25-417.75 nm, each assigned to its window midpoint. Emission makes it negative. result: 0.13 nm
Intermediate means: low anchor 36.3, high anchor 35.8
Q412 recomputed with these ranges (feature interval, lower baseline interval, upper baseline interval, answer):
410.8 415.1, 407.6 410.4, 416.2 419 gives -0.047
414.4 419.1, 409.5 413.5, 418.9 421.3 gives -0.095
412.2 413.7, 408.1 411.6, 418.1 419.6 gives 0.023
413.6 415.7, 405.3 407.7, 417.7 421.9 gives -0.150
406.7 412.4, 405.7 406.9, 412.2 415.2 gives -0.055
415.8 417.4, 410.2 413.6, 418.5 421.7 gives -0.009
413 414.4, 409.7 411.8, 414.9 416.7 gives -0.069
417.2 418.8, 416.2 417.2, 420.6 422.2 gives 0.055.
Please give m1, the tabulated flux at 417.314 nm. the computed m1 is 34.93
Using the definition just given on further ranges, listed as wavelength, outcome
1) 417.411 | 34.12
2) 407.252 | 35.82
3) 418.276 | 34.04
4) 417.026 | 36.64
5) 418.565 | 34.96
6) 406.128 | 35.14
